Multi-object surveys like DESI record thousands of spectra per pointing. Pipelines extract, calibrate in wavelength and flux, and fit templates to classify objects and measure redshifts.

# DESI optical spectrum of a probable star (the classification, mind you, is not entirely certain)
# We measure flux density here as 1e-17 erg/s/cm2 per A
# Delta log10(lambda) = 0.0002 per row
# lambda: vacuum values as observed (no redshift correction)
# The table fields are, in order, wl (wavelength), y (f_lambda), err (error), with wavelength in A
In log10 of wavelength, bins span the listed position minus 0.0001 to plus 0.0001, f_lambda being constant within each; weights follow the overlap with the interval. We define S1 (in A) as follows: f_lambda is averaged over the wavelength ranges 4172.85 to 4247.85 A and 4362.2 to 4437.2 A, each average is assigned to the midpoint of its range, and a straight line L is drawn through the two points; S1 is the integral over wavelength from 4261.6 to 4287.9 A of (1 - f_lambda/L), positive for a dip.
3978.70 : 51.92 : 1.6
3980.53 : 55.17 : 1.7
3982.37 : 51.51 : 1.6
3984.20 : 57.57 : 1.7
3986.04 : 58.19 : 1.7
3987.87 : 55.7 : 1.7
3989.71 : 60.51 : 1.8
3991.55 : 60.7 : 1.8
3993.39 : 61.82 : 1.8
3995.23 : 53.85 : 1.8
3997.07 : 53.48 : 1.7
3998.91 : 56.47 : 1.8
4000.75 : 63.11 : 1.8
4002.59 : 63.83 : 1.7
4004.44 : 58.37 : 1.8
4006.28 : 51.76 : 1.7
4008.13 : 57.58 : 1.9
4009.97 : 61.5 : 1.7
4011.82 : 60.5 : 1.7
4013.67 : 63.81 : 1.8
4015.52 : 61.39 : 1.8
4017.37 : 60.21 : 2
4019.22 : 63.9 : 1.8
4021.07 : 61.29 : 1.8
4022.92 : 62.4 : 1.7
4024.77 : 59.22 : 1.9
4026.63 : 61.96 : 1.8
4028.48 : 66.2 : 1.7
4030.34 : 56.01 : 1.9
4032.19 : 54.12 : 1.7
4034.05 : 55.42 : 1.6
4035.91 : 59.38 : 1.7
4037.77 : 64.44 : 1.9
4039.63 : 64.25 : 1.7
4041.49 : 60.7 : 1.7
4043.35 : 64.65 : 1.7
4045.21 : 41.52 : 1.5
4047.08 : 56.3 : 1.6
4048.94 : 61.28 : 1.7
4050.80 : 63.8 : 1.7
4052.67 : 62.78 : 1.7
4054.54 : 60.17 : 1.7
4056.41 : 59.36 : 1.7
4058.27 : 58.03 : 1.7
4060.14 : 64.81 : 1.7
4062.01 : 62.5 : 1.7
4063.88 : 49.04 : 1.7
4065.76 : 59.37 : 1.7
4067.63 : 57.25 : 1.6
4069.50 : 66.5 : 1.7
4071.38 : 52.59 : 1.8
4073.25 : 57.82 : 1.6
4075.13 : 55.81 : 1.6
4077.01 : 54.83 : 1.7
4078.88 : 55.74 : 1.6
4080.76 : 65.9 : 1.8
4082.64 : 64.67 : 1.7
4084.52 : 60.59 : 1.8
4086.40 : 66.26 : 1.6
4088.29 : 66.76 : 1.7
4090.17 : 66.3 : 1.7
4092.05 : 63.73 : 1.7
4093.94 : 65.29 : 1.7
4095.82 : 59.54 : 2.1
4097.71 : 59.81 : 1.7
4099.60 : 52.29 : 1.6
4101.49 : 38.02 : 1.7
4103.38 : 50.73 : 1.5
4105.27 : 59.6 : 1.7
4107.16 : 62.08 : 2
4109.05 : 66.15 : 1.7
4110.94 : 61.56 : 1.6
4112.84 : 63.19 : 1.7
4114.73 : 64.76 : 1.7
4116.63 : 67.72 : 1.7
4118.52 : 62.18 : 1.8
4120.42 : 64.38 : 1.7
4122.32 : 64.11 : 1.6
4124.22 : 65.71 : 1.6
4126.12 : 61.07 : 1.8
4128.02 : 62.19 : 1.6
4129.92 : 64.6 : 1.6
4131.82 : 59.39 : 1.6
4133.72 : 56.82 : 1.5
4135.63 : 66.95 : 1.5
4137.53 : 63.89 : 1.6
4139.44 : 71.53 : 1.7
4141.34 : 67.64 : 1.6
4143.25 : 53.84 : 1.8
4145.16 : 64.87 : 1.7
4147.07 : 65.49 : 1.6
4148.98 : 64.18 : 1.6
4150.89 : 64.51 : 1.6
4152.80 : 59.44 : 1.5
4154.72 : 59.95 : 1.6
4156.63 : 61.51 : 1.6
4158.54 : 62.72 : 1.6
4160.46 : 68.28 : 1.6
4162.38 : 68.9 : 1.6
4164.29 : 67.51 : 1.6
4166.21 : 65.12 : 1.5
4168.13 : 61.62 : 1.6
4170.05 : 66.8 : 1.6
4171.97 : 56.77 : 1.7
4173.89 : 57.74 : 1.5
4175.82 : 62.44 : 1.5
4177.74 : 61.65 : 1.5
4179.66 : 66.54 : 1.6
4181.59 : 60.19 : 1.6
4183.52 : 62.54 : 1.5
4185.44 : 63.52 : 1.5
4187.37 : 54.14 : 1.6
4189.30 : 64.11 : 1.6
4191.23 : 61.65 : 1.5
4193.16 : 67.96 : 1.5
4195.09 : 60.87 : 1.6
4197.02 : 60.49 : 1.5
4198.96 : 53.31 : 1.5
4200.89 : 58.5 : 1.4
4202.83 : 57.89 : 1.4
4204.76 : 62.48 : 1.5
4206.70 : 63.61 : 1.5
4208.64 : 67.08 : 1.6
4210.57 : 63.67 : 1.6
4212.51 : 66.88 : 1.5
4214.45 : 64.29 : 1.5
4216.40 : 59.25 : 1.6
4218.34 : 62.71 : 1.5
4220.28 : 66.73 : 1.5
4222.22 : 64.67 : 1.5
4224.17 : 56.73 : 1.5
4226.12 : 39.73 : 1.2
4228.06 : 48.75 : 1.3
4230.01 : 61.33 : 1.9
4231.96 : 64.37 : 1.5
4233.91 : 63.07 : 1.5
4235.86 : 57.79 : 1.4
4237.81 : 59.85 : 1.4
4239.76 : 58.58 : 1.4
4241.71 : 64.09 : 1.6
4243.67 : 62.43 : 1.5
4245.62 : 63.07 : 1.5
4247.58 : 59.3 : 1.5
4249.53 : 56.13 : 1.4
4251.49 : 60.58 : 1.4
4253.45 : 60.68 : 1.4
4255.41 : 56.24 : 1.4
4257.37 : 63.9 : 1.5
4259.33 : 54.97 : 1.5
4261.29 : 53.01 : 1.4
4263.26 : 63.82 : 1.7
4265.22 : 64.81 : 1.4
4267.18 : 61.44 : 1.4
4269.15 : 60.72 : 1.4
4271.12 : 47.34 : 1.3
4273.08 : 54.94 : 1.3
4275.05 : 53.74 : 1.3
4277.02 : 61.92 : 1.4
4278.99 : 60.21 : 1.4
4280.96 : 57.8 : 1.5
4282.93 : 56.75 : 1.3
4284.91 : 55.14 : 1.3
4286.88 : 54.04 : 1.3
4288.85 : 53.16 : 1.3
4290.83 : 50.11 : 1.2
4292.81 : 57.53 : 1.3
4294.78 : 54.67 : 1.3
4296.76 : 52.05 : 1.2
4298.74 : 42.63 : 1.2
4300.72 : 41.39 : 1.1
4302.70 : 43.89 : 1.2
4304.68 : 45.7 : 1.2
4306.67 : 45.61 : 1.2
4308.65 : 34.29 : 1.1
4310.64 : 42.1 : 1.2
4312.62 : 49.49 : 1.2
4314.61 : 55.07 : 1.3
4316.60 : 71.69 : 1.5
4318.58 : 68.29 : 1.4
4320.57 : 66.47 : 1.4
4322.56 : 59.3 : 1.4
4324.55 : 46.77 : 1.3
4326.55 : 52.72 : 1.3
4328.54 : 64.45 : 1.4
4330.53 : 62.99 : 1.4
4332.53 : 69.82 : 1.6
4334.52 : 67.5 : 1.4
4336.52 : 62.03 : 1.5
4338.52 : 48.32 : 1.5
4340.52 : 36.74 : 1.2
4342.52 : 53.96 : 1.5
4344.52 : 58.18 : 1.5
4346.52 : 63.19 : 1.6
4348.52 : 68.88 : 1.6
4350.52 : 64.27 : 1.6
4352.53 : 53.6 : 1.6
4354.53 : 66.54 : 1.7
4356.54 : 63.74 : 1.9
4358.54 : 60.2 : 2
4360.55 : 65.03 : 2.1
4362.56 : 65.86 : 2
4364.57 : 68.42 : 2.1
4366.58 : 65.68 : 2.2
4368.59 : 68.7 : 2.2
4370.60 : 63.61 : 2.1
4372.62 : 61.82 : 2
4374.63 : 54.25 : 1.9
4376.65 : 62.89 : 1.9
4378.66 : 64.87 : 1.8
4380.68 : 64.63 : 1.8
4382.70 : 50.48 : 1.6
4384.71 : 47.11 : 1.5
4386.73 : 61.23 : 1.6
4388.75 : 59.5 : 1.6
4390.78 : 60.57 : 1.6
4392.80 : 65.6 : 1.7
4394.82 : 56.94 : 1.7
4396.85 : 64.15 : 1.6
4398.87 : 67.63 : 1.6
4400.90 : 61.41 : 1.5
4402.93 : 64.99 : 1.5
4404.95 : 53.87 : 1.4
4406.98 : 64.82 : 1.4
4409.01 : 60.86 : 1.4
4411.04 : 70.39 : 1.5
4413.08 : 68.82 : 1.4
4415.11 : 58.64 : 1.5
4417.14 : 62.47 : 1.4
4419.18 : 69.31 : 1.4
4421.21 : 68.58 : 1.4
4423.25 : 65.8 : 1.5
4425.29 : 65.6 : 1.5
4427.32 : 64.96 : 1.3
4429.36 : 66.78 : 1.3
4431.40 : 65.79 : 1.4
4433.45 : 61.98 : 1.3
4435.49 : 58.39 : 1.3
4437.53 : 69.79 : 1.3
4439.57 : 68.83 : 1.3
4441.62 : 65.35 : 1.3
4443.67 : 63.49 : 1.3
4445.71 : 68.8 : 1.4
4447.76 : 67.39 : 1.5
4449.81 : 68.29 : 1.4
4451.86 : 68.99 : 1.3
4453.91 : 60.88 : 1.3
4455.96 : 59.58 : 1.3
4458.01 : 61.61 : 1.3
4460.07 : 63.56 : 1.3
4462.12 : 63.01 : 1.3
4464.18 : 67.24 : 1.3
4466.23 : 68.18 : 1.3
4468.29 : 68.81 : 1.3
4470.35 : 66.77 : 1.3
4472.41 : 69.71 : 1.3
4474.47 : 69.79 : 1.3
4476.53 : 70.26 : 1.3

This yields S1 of 1.63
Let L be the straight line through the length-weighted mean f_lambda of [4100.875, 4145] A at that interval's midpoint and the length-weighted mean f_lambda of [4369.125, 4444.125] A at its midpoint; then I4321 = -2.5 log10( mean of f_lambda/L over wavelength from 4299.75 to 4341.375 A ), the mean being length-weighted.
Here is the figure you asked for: 0.16 mag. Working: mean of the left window 61.9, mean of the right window 62.9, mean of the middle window 54.1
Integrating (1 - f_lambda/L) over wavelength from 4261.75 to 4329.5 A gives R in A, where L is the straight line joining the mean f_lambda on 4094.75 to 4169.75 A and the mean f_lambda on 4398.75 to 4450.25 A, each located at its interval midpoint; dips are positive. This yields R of 9.98 A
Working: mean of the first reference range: 62.2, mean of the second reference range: 65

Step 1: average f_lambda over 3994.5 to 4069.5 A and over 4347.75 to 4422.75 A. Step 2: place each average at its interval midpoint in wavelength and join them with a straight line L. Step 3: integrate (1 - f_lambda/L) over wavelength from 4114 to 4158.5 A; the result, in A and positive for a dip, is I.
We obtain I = -2.1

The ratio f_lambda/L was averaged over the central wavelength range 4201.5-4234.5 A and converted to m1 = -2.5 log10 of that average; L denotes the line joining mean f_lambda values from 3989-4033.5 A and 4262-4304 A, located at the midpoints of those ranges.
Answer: -0.09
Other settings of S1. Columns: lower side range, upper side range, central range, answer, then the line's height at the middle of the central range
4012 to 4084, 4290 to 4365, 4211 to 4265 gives -2.3 A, 57.4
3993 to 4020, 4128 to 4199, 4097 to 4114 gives 1.2 A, 61.5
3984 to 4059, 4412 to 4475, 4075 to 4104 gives 0.6 A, 60.5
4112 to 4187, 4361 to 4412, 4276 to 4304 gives 4.3 A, 62.6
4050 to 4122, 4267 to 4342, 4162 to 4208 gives -3.4 A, 57.6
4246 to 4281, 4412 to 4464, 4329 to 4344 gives 0.9 A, 61.3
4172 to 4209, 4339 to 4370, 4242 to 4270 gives 0.5 A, 61.3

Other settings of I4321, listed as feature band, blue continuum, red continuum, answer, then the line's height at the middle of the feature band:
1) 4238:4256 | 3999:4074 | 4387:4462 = 0.03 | 62.2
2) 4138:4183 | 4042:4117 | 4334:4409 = -0.06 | 60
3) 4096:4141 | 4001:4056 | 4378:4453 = -0.01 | 60.9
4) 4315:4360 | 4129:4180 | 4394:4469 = 0.07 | 64.3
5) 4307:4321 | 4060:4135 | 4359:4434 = 0.15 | 62.4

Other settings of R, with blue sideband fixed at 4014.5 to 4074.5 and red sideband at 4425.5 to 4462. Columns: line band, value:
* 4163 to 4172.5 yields -0.4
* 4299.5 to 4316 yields 4.7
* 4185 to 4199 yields 0.1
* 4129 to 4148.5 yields -0.8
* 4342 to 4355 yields 0.5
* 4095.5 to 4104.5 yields 1.3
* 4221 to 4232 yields 1.2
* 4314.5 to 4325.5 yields 0.3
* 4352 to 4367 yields 0.0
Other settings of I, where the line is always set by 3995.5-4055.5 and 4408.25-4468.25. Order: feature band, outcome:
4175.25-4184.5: -0.13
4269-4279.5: 1.19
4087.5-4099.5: -0.42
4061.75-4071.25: 0.33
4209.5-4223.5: -0.36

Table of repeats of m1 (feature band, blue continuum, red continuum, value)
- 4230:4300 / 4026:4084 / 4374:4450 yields 0.071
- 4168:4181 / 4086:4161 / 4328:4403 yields 0.001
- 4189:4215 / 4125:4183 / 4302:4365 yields -0.011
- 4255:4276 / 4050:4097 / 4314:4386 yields 0.055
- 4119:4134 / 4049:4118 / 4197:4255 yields -0.041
